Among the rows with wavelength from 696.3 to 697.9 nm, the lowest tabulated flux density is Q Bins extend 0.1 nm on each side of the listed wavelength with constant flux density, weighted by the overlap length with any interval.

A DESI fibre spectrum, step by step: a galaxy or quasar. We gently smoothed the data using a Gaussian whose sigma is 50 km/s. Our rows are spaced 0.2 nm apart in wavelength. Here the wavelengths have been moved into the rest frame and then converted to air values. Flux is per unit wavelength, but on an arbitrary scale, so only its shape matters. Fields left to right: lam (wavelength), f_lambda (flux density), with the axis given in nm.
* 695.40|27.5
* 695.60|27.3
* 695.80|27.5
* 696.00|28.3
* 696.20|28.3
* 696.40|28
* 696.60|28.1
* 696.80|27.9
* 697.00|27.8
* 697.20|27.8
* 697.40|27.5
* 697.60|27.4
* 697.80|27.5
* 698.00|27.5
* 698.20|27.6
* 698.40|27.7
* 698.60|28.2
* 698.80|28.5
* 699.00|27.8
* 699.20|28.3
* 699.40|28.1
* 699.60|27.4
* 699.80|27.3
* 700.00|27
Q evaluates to 27.4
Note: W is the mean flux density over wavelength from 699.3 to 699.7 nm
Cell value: 27.7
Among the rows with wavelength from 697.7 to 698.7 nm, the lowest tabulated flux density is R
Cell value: 27.5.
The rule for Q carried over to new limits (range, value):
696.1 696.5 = 28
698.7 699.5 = 27.8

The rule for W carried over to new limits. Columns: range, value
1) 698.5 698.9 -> 28.4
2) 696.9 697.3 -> 27.8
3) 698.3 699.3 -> 28.1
